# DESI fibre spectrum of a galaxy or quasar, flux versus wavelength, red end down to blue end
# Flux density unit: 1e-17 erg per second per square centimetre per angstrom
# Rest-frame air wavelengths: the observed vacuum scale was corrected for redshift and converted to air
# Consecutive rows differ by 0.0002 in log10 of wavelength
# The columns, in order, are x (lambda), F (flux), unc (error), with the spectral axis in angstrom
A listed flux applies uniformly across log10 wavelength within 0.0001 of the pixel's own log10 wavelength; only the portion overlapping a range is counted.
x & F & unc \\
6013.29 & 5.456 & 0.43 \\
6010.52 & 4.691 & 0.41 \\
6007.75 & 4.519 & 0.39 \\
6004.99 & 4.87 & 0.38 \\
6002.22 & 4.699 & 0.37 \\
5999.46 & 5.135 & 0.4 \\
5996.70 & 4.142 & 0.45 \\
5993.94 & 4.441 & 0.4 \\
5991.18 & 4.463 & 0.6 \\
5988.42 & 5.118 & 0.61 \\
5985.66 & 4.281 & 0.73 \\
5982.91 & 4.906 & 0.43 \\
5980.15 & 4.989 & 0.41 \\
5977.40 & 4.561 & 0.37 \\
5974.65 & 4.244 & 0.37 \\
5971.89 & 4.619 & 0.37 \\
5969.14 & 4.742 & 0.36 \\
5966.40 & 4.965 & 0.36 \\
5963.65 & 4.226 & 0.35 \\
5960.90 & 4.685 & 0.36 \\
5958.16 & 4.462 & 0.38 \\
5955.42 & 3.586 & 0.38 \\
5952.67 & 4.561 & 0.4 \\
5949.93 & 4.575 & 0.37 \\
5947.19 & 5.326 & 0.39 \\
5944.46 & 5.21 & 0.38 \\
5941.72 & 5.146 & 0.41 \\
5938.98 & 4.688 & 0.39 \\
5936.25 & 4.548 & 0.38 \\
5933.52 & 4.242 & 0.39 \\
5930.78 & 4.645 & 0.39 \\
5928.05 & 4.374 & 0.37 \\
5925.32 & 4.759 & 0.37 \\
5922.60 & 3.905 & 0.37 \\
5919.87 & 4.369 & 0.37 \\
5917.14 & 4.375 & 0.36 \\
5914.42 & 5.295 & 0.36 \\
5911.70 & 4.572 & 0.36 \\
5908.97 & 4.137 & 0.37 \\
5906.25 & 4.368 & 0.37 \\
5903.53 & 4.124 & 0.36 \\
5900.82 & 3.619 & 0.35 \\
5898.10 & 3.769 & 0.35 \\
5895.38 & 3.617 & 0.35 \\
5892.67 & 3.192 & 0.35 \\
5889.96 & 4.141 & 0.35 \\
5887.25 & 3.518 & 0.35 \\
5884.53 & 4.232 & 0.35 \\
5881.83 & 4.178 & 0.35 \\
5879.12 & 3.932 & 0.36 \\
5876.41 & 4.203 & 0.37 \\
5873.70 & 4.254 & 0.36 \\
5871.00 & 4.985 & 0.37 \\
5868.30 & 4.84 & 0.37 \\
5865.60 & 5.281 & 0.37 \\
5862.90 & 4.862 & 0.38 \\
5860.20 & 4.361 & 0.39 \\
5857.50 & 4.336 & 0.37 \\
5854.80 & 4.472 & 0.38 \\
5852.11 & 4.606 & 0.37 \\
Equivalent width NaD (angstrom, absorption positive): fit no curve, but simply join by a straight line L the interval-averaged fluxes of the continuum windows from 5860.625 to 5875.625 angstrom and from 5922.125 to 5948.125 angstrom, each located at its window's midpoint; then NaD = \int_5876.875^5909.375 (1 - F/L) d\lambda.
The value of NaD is 5.8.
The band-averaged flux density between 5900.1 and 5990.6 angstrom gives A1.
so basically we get 4.56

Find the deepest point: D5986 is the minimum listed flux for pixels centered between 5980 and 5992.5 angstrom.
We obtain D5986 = 4.281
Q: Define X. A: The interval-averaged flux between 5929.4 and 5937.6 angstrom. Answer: 4.48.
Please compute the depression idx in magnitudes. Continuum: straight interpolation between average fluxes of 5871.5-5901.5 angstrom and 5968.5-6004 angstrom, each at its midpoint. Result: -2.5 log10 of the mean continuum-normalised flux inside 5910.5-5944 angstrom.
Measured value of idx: -0.09 mag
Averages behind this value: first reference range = 3.91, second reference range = 4.64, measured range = 4.59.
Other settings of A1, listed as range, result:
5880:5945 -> 4.28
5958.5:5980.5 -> 4.6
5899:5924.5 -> 4.31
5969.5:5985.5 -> 4.64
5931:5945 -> 4.73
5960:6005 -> 4.64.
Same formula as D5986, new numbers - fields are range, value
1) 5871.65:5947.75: 3.192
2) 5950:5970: 3.586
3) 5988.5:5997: 4.142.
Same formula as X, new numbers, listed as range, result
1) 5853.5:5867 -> 4.66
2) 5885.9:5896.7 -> 3.62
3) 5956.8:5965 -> 4.46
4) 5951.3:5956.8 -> 4.07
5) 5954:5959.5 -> 4.02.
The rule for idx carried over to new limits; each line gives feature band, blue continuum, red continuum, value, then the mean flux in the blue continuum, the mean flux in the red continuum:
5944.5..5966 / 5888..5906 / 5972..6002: -0.056 mag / 3.78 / 4.63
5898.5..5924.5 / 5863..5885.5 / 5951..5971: 0.049 mag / 4.51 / 4.47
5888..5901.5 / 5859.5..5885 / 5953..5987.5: 0.230 mag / 4.53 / 4.53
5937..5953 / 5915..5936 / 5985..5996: -0.107 mag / 4.42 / 4.57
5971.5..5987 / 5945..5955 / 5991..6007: 0.018 mag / 4.74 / 4.64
